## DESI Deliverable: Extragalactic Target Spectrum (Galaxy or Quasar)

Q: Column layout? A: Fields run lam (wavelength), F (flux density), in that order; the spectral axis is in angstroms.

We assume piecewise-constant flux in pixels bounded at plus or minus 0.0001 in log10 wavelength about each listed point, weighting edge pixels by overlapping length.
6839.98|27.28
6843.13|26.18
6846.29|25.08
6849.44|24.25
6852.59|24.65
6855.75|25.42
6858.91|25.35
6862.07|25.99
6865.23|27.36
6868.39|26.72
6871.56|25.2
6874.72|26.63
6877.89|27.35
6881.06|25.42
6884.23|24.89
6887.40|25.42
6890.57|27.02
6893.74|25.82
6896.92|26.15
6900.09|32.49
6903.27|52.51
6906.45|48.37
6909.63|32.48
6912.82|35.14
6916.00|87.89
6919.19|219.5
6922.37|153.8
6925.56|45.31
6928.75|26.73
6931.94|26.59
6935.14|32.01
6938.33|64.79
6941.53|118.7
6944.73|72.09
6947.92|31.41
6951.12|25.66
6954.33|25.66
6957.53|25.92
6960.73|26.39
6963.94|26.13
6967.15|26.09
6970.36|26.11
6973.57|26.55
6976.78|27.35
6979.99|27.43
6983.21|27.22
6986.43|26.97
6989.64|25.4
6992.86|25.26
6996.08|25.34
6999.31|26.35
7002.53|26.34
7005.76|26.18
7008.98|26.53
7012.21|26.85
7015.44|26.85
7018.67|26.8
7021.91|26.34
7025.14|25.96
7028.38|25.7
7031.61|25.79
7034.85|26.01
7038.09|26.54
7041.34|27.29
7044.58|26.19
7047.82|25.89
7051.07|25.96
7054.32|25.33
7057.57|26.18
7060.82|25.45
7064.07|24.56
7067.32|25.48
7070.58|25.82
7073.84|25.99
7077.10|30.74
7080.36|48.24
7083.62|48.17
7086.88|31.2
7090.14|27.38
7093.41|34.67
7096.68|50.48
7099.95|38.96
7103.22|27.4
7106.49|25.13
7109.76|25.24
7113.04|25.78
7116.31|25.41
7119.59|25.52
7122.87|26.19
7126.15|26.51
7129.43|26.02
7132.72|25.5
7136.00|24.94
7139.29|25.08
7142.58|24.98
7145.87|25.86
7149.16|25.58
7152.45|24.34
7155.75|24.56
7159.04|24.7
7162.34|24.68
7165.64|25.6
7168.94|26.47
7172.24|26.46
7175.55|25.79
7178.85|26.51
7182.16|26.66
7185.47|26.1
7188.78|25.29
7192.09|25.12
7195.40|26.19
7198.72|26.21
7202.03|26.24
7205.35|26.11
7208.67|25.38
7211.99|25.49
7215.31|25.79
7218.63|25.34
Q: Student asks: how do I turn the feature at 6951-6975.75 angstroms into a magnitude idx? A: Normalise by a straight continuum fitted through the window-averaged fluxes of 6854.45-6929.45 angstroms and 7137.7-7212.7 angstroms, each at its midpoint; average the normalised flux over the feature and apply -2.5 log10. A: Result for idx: 0.49 mag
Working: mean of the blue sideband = 46.2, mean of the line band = 26.1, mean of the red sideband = 25.6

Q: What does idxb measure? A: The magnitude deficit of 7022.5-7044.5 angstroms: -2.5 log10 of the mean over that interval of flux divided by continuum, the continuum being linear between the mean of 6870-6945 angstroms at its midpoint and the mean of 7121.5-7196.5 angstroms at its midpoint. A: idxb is 0.44 mag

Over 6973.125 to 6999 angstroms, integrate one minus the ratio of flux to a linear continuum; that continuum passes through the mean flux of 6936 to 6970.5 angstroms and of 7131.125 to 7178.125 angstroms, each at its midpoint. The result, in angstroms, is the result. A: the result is 8.9 angstroms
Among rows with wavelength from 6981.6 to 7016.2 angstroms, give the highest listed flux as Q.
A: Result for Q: 27.22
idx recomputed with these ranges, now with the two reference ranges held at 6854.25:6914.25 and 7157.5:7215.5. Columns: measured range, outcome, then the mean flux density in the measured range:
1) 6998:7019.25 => 0.06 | 26.6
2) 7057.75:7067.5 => 0.09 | 25.3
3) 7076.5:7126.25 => -0.20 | 32.5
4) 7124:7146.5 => 0.04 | 25.6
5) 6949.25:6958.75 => 0.12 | 25.9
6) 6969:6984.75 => 0.06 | 26.9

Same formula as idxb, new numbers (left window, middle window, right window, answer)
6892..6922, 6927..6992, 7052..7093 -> 0.478 mag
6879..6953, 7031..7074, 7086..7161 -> 0.386 mag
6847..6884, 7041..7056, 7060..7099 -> 0.235 mag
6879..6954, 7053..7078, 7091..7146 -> 0.325 mag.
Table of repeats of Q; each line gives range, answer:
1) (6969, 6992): 27.43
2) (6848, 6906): 52.51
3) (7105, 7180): 26.51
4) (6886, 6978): 219.5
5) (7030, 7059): 27.29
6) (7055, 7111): 50.48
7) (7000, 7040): 26.85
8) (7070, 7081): 48.24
